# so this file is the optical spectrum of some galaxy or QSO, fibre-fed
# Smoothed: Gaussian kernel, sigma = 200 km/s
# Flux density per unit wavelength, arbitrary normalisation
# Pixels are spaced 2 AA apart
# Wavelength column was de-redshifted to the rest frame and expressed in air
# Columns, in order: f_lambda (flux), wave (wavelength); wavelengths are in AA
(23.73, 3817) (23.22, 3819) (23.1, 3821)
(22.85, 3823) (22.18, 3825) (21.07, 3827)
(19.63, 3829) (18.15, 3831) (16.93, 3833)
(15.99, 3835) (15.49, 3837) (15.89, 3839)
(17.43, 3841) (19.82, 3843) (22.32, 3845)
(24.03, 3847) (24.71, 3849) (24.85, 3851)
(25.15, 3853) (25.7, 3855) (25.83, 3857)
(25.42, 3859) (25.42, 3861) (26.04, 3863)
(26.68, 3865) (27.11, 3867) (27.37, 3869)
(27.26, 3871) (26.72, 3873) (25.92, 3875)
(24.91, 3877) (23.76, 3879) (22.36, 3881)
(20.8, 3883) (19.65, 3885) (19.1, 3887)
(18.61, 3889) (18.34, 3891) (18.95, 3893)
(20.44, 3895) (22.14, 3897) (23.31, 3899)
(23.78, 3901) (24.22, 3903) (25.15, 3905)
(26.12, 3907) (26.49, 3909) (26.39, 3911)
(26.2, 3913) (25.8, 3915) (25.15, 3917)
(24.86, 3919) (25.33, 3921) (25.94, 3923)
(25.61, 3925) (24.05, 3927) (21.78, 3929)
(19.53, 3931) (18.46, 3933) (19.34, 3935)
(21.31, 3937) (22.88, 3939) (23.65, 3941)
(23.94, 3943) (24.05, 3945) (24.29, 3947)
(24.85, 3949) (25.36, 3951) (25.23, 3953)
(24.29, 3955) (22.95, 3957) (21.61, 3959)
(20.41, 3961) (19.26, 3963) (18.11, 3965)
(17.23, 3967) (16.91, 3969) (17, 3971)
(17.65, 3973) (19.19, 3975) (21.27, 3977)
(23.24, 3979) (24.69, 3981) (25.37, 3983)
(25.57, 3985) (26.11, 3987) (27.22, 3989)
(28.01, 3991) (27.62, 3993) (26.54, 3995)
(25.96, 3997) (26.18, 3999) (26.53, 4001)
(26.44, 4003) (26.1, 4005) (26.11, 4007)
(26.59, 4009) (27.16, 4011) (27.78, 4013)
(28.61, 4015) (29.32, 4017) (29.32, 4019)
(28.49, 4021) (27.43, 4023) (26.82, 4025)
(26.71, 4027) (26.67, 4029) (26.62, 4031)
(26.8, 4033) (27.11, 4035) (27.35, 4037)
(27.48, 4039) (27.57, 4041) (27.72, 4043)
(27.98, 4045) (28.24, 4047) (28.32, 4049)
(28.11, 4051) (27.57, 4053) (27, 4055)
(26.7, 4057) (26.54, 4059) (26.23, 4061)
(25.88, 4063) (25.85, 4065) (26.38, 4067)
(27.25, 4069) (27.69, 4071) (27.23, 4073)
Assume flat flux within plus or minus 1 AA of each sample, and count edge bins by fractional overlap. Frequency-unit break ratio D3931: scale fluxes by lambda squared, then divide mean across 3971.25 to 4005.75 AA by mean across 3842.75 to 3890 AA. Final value 1.09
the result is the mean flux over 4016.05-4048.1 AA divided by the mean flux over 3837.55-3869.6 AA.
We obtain 1.2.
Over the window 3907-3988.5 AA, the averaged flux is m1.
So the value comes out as 22.9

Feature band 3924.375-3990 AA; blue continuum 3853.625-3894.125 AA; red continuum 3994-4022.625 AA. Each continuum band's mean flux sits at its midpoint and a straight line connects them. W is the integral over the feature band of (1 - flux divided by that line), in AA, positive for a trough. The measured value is 9.48 AA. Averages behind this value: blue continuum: 23.8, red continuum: 27.2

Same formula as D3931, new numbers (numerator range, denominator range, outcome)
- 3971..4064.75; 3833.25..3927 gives 1.21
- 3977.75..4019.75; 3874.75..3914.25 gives 1.23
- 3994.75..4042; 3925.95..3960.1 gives 1.24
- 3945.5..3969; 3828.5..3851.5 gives 1.20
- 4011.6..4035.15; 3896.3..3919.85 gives 1.17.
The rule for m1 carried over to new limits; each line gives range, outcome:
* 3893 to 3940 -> 23.6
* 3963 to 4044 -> 25.3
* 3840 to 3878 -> 24.9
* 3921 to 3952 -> 23.1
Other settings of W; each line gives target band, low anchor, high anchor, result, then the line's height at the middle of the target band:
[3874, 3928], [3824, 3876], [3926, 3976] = -3.5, 22.1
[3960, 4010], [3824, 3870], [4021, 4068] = 4.5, 25.7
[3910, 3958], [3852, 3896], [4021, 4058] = 2.3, 25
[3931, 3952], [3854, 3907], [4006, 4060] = 2.1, 25.2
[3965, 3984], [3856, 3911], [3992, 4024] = 4.5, 26.3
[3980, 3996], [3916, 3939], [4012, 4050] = -0.4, 25.7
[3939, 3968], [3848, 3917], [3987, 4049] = 3.6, 25.8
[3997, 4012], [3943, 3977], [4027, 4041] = -1.0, 24.7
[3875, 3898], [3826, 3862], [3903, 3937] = 1.8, 22.9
